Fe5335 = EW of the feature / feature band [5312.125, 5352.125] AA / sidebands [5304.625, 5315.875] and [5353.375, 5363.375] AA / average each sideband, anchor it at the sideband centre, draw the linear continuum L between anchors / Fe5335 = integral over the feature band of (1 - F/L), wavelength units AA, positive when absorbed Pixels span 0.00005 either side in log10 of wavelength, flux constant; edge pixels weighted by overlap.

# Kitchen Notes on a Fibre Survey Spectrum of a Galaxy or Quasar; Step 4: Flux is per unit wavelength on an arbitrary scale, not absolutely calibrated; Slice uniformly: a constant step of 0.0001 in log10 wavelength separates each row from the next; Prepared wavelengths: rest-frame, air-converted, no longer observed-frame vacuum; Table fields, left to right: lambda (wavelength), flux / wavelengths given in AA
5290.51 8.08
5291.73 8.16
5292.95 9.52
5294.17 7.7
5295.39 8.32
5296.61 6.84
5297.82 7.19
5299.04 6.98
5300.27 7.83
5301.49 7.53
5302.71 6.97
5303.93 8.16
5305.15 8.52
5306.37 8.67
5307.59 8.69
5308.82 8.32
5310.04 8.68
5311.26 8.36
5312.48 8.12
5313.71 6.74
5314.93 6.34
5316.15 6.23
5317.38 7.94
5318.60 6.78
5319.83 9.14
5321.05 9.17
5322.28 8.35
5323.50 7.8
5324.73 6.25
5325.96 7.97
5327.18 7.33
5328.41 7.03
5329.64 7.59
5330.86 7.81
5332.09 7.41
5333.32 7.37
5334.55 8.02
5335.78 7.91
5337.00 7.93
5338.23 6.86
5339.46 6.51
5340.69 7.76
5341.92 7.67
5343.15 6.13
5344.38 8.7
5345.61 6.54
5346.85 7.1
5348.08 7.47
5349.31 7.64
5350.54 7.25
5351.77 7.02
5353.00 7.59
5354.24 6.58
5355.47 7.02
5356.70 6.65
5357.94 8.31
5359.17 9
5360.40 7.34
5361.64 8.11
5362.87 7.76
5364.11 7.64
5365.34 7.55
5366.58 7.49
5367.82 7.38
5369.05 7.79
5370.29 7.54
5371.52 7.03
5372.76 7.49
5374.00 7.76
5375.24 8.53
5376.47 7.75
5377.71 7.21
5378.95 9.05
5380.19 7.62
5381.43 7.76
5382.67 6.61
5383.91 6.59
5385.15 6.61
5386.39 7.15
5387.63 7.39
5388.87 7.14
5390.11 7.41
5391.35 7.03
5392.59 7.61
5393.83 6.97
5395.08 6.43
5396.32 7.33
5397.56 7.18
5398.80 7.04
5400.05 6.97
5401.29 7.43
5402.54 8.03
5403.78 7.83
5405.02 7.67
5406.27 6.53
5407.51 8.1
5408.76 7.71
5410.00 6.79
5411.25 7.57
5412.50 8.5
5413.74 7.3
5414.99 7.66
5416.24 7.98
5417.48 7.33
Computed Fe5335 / 1.9 AA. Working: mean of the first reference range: 7.99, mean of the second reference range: 7.59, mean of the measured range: 7.45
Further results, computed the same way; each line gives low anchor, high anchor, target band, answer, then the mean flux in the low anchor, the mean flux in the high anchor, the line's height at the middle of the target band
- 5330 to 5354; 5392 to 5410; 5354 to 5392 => -0.74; 7.39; 7.33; 7.36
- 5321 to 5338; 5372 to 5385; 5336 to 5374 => 0.88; 7.64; 7.59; 7.61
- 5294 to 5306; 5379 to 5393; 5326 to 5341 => 0.01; 7.62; 7.24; 7.48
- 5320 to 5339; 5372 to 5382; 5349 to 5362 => 0.51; 7.68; 7.88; 7.79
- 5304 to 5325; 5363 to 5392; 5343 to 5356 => 0.75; 7.92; 7.46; 7.67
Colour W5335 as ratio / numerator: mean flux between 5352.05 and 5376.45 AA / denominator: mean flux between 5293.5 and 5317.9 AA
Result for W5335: 1.0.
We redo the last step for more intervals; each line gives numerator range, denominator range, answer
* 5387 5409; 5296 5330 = 0.95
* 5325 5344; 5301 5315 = 0.93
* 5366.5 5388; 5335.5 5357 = 1.03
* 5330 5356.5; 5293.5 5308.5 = 0.94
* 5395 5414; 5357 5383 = 0.96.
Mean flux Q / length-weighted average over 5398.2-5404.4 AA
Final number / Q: 7.46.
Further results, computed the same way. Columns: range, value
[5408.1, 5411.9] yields 7.36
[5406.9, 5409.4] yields 7.9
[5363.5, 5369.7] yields 7.57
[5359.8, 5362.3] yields 7.73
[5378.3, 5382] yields 8.13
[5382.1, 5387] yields 6.74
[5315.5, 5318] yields 7.08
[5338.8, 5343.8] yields 7.03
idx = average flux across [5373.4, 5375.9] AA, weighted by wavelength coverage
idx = 8.16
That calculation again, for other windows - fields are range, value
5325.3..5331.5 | 7.54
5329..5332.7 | 7.6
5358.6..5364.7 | 7.96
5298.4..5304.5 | 7.48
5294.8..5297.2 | 7.58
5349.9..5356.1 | 7.1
